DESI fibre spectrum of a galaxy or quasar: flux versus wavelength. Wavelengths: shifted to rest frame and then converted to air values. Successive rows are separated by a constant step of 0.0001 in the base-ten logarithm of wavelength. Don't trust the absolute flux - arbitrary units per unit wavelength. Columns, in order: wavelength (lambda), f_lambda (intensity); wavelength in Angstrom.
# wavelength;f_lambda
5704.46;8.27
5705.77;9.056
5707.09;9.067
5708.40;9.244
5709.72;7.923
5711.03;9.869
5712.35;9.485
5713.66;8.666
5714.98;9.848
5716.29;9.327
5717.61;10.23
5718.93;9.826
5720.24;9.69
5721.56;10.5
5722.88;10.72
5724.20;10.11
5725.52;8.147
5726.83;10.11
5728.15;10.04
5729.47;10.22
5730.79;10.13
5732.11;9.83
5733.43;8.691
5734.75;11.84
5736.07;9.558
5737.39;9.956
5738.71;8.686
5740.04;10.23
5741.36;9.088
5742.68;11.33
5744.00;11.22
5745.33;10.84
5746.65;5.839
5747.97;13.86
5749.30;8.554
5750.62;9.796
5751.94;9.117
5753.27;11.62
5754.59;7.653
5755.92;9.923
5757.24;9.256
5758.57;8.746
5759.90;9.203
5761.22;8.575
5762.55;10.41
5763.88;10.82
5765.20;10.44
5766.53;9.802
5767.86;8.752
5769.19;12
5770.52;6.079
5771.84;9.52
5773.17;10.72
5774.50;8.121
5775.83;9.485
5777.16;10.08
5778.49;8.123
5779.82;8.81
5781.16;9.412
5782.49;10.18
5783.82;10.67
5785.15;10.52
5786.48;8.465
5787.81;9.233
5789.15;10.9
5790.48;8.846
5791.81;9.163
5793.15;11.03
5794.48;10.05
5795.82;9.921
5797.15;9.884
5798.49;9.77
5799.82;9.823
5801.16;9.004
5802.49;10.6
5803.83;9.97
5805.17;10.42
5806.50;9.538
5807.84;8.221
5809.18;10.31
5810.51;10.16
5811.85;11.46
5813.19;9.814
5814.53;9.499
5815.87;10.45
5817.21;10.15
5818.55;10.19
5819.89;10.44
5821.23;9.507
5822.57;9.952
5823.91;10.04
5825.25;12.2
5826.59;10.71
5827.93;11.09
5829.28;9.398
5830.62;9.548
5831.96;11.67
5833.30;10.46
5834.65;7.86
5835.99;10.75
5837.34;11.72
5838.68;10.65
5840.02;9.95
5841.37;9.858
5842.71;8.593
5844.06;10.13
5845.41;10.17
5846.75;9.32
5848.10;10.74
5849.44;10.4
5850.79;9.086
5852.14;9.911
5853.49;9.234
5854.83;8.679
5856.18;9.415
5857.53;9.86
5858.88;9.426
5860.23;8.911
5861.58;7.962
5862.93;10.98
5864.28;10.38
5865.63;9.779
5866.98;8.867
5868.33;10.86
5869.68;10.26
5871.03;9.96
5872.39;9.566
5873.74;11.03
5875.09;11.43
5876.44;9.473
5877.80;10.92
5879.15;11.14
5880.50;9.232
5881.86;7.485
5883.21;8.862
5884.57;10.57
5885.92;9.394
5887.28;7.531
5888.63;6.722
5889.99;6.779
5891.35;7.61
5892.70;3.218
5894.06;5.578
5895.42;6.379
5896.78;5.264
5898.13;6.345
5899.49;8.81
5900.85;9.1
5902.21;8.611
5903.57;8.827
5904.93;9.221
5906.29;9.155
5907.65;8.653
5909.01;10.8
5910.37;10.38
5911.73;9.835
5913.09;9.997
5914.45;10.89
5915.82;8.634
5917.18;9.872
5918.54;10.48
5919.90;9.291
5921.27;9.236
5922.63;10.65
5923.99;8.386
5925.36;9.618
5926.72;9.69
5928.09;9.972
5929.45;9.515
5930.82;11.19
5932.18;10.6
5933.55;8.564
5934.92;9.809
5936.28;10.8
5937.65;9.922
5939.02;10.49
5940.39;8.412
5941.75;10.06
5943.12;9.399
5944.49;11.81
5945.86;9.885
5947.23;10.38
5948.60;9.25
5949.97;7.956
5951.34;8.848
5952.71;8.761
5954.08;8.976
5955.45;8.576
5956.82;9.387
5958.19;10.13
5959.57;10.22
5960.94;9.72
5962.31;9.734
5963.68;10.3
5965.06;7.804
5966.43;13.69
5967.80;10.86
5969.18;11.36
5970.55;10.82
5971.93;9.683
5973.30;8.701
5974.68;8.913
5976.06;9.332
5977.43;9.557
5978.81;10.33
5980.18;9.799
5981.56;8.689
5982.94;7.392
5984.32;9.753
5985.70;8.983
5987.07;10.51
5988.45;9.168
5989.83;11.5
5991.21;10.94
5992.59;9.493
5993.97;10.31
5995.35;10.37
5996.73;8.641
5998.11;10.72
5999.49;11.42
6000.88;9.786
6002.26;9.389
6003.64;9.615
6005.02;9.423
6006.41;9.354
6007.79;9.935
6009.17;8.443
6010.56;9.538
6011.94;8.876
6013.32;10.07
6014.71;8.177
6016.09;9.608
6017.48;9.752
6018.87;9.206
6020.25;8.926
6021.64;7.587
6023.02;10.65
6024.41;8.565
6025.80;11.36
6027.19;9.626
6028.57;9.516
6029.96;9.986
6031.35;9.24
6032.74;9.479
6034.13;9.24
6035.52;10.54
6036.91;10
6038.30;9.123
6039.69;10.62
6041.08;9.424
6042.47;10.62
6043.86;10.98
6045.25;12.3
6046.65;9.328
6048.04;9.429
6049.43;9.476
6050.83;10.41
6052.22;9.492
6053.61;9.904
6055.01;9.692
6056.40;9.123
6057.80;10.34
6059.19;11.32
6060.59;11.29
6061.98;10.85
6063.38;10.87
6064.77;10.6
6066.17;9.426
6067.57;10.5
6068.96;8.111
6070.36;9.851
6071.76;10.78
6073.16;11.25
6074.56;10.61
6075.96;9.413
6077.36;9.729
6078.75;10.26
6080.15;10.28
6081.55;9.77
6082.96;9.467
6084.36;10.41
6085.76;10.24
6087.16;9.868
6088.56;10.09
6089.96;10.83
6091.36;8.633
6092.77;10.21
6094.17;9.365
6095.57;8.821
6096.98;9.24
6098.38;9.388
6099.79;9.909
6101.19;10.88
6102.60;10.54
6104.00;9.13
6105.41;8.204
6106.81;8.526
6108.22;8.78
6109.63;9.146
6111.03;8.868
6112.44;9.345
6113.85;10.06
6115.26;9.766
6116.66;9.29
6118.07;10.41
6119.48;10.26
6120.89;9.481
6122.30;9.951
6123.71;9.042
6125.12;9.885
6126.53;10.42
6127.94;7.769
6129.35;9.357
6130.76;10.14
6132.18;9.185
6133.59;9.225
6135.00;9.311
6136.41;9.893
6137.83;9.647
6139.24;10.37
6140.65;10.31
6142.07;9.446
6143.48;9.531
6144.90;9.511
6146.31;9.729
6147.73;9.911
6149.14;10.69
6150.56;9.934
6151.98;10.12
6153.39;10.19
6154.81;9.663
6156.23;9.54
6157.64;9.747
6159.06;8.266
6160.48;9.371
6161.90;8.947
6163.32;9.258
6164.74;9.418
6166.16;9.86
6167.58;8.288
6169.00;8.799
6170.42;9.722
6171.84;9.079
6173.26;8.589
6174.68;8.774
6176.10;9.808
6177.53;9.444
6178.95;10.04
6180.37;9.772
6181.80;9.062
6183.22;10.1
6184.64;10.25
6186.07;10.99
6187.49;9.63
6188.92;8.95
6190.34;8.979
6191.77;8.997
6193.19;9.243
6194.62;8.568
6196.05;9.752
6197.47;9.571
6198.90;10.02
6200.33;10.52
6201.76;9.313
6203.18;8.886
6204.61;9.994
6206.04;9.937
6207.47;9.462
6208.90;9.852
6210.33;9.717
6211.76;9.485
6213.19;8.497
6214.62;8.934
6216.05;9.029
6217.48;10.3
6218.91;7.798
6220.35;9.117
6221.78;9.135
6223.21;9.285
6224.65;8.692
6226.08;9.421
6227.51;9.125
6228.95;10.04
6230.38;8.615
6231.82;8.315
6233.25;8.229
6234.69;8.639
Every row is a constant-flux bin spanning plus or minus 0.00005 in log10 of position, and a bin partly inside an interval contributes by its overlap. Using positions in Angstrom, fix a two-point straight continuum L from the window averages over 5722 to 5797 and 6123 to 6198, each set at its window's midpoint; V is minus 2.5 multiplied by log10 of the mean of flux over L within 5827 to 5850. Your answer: -0.05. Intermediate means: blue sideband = 9.73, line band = 10.1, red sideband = 9.51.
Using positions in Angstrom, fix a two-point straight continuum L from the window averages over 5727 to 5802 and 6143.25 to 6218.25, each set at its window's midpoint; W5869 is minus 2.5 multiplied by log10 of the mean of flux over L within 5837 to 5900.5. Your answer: 0.07 mag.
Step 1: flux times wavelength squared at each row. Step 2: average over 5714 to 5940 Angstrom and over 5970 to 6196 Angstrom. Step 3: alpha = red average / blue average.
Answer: 1.1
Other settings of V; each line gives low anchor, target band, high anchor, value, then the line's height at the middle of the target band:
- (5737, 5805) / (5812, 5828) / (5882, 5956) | -0.10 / 9.47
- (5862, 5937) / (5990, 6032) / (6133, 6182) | -0.03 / 9.34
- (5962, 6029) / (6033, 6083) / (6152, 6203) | -0.05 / 9.63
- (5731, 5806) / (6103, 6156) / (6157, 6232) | -0.02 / 9.4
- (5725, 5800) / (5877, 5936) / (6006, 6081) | 0.10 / 9.79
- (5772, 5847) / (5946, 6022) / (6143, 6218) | 0.01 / 9.74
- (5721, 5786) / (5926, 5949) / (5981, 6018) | -0.04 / 9.65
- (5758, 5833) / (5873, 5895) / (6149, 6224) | 0.15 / 9.77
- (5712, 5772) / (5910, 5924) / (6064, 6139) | -0.01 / 9.72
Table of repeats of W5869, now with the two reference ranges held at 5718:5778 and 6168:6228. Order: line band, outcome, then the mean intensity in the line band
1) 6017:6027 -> 0.01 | 9.44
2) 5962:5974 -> -0.08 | 10.3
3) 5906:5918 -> -0.02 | 9.83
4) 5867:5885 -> -0.04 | 10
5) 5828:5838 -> -0.06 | 10.2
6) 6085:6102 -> -0.04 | 9.8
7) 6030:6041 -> -0.02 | 9.74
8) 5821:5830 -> -0.08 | 10.5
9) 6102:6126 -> 0.00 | 9.46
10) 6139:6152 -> -0.06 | 9.93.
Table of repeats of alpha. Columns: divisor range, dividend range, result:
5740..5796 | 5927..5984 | 1.07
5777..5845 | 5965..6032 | 1.04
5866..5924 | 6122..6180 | 1.15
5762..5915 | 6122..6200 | 1.11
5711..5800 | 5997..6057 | 1.10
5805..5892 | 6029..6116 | 1.09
